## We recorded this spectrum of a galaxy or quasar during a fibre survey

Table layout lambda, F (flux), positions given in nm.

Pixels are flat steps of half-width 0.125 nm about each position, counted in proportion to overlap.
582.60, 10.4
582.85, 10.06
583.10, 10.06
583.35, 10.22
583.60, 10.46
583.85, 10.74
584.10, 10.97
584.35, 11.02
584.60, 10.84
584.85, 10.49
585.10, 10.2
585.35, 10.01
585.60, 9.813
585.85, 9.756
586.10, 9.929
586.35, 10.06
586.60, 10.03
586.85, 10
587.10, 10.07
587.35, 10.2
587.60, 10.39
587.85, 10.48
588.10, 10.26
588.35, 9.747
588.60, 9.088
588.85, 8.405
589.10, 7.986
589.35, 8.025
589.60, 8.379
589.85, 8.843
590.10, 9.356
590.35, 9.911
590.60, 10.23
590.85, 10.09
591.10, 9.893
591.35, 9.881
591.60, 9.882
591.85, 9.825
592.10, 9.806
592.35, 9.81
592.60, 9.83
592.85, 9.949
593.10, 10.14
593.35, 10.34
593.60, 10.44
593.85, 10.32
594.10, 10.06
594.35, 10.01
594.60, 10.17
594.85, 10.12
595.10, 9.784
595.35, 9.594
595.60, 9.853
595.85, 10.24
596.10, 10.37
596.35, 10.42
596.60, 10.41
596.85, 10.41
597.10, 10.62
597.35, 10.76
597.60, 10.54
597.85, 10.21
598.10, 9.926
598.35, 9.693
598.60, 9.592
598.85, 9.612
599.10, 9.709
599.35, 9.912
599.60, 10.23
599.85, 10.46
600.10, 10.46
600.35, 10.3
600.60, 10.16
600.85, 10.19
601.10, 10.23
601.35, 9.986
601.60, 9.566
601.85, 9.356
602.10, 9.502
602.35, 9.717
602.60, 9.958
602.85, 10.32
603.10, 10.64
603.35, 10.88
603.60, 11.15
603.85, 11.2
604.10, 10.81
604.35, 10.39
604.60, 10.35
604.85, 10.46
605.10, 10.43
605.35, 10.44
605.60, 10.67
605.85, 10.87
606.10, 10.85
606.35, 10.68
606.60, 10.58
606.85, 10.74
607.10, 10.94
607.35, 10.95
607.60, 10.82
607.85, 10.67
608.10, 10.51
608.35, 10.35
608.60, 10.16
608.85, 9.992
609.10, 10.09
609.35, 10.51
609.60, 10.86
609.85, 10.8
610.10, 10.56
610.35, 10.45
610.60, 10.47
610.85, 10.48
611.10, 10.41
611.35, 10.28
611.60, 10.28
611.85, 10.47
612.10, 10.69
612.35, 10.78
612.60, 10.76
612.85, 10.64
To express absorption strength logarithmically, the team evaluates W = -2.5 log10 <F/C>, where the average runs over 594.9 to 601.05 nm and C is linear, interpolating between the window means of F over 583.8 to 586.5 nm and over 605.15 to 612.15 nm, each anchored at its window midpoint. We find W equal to 0.03 mag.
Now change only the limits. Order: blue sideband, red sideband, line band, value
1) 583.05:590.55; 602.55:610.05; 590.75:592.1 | 0.01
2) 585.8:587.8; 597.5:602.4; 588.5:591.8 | 0.09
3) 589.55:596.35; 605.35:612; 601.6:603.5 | 0.03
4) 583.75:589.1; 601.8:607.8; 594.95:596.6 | 0.03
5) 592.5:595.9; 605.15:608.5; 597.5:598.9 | 0.03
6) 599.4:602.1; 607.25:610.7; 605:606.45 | -0.03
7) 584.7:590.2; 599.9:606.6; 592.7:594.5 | -0.03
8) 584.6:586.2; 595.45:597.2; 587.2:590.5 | 0.09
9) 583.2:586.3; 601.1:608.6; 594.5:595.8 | 0.05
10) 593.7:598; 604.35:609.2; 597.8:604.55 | 0.02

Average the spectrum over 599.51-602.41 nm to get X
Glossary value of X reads 10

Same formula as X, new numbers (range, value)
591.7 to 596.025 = 10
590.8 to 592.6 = 9.87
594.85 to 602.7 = 10.1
